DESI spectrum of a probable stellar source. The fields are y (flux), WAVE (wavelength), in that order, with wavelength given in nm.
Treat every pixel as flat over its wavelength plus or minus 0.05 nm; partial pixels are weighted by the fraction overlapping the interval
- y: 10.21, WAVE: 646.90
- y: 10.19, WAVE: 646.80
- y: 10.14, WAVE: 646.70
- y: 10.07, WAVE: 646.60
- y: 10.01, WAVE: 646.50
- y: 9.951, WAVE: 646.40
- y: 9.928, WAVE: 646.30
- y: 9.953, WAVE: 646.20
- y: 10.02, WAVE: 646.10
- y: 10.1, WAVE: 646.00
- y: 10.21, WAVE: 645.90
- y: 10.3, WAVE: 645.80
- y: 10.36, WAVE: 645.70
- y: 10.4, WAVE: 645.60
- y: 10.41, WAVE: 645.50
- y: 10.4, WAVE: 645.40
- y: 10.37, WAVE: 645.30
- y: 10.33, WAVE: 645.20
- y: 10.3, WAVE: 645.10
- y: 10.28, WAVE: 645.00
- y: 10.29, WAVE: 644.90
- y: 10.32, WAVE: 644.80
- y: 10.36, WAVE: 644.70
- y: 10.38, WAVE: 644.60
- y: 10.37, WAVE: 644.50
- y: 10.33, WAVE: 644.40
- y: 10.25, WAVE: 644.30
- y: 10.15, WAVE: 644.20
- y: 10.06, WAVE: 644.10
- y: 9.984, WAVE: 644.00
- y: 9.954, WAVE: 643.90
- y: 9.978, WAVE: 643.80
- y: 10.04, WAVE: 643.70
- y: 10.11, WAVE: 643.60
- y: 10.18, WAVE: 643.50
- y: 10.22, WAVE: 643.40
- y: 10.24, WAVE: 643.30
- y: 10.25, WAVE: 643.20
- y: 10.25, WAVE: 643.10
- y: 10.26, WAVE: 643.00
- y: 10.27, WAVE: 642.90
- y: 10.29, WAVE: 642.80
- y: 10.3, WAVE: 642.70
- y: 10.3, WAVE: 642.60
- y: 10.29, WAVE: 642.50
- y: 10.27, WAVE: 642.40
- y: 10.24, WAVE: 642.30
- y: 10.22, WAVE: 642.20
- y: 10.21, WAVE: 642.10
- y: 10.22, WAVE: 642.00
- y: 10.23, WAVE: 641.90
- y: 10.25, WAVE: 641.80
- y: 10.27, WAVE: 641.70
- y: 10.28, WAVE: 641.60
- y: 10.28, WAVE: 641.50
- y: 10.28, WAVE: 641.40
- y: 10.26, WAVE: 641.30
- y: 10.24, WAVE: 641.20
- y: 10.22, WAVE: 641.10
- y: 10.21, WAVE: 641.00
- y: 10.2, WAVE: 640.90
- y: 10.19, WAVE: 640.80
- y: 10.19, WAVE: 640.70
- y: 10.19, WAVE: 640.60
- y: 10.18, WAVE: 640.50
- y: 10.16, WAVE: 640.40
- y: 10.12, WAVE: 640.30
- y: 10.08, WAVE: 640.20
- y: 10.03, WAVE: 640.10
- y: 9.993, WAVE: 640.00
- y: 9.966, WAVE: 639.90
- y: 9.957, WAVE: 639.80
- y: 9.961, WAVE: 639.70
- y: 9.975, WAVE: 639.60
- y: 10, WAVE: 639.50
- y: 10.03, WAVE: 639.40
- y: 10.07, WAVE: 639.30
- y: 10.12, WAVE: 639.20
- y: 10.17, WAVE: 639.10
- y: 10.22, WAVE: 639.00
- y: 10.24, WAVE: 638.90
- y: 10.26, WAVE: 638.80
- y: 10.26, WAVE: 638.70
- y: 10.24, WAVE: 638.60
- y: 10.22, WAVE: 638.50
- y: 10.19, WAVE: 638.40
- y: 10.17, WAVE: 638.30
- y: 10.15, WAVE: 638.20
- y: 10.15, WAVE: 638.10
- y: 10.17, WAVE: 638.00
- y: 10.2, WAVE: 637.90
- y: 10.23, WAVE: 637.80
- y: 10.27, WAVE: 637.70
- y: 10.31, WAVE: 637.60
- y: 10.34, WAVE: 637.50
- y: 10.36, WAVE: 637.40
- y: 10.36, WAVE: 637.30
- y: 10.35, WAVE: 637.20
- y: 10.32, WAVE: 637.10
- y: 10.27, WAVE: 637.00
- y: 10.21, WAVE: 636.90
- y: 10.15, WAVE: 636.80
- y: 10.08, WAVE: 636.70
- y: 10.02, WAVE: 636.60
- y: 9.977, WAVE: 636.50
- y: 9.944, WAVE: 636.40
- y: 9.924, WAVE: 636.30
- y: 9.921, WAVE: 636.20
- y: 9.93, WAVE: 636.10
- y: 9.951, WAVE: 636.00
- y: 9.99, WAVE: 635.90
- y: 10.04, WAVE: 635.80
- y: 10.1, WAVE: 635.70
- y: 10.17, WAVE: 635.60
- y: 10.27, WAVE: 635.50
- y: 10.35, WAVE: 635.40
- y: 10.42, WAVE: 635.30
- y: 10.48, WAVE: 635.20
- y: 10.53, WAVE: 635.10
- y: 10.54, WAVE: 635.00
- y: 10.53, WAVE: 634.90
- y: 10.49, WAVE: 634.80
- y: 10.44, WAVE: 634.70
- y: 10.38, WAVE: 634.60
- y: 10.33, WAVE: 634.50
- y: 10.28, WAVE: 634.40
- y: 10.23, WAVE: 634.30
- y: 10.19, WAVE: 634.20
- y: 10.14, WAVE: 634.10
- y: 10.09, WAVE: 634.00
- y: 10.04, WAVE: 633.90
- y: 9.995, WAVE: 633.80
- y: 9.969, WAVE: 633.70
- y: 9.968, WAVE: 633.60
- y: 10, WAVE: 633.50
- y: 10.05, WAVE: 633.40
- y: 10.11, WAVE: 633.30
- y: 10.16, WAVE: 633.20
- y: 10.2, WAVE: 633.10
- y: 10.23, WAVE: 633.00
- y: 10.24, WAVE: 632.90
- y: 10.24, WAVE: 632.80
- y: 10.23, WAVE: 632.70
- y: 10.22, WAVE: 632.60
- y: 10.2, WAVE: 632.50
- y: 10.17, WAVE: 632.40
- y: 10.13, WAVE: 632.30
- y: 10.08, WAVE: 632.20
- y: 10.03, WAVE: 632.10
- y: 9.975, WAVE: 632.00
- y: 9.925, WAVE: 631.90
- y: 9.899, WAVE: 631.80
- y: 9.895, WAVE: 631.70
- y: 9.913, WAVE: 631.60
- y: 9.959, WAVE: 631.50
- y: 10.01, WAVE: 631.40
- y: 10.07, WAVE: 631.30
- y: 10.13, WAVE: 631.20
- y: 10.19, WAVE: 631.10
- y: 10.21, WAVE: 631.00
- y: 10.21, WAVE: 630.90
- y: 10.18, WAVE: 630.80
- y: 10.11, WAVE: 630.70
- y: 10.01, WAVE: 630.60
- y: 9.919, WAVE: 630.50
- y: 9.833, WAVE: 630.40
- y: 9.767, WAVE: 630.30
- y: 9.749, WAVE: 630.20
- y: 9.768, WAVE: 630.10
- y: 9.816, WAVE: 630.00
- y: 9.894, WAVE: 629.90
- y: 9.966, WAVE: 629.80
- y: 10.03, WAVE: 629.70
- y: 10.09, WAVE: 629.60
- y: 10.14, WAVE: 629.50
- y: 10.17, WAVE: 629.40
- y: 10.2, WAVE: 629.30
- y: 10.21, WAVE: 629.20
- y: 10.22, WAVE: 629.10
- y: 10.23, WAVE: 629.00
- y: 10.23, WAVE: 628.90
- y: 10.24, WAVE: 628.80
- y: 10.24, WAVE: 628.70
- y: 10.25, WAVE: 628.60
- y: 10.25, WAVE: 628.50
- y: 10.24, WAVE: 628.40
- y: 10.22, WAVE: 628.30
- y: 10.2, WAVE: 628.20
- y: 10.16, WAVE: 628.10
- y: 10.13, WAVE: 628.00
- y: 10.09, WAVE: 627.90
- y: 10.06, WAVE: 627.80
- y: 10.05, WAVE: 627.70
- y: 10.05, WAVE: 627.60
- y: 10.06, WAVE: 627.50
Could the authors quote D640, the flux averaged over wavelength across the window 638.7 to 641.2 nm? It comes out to 10.1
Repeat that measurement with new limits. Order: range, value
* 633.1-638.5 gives 10.2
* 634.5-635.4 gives 10.5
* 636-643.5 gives 10.2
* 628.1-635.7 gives 10.1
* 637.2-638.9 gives 10.2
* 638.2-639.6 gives 10.2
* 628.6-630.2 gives 10.1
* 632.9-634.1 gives 10.1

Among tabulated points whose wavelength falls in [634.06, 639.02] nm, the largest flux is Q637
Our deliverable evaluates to 10.54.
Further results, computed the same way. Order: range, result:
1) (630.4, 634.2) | 10.24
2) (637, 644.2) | 10.36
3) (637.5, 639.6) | 10.34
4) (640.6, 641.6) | 10.28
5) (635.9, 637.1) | 10.32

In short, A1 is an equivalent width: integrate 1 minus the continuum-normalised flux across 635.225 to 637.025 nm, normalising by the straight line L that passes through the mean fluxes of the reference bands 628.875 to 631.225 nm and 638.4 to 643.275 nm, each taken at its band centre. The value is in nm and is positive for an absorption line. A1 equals 0.01 nm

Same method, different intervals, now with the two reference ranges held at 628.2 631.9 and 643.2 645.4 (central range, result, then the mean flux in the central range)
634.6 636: -0.027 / 10.3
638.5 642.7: 0.002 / 10.2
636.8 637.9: -0.016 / 10.3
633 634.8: -0.010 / 10.2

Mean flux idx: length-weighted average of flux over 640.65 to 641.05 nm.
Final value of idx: 10.2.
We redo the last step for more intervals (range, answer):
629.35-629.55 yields 10.2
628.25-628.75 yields 10.2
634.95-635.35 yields 10.5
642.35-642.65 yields 10.3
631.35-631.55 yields 9.98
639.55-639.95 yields 9.96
